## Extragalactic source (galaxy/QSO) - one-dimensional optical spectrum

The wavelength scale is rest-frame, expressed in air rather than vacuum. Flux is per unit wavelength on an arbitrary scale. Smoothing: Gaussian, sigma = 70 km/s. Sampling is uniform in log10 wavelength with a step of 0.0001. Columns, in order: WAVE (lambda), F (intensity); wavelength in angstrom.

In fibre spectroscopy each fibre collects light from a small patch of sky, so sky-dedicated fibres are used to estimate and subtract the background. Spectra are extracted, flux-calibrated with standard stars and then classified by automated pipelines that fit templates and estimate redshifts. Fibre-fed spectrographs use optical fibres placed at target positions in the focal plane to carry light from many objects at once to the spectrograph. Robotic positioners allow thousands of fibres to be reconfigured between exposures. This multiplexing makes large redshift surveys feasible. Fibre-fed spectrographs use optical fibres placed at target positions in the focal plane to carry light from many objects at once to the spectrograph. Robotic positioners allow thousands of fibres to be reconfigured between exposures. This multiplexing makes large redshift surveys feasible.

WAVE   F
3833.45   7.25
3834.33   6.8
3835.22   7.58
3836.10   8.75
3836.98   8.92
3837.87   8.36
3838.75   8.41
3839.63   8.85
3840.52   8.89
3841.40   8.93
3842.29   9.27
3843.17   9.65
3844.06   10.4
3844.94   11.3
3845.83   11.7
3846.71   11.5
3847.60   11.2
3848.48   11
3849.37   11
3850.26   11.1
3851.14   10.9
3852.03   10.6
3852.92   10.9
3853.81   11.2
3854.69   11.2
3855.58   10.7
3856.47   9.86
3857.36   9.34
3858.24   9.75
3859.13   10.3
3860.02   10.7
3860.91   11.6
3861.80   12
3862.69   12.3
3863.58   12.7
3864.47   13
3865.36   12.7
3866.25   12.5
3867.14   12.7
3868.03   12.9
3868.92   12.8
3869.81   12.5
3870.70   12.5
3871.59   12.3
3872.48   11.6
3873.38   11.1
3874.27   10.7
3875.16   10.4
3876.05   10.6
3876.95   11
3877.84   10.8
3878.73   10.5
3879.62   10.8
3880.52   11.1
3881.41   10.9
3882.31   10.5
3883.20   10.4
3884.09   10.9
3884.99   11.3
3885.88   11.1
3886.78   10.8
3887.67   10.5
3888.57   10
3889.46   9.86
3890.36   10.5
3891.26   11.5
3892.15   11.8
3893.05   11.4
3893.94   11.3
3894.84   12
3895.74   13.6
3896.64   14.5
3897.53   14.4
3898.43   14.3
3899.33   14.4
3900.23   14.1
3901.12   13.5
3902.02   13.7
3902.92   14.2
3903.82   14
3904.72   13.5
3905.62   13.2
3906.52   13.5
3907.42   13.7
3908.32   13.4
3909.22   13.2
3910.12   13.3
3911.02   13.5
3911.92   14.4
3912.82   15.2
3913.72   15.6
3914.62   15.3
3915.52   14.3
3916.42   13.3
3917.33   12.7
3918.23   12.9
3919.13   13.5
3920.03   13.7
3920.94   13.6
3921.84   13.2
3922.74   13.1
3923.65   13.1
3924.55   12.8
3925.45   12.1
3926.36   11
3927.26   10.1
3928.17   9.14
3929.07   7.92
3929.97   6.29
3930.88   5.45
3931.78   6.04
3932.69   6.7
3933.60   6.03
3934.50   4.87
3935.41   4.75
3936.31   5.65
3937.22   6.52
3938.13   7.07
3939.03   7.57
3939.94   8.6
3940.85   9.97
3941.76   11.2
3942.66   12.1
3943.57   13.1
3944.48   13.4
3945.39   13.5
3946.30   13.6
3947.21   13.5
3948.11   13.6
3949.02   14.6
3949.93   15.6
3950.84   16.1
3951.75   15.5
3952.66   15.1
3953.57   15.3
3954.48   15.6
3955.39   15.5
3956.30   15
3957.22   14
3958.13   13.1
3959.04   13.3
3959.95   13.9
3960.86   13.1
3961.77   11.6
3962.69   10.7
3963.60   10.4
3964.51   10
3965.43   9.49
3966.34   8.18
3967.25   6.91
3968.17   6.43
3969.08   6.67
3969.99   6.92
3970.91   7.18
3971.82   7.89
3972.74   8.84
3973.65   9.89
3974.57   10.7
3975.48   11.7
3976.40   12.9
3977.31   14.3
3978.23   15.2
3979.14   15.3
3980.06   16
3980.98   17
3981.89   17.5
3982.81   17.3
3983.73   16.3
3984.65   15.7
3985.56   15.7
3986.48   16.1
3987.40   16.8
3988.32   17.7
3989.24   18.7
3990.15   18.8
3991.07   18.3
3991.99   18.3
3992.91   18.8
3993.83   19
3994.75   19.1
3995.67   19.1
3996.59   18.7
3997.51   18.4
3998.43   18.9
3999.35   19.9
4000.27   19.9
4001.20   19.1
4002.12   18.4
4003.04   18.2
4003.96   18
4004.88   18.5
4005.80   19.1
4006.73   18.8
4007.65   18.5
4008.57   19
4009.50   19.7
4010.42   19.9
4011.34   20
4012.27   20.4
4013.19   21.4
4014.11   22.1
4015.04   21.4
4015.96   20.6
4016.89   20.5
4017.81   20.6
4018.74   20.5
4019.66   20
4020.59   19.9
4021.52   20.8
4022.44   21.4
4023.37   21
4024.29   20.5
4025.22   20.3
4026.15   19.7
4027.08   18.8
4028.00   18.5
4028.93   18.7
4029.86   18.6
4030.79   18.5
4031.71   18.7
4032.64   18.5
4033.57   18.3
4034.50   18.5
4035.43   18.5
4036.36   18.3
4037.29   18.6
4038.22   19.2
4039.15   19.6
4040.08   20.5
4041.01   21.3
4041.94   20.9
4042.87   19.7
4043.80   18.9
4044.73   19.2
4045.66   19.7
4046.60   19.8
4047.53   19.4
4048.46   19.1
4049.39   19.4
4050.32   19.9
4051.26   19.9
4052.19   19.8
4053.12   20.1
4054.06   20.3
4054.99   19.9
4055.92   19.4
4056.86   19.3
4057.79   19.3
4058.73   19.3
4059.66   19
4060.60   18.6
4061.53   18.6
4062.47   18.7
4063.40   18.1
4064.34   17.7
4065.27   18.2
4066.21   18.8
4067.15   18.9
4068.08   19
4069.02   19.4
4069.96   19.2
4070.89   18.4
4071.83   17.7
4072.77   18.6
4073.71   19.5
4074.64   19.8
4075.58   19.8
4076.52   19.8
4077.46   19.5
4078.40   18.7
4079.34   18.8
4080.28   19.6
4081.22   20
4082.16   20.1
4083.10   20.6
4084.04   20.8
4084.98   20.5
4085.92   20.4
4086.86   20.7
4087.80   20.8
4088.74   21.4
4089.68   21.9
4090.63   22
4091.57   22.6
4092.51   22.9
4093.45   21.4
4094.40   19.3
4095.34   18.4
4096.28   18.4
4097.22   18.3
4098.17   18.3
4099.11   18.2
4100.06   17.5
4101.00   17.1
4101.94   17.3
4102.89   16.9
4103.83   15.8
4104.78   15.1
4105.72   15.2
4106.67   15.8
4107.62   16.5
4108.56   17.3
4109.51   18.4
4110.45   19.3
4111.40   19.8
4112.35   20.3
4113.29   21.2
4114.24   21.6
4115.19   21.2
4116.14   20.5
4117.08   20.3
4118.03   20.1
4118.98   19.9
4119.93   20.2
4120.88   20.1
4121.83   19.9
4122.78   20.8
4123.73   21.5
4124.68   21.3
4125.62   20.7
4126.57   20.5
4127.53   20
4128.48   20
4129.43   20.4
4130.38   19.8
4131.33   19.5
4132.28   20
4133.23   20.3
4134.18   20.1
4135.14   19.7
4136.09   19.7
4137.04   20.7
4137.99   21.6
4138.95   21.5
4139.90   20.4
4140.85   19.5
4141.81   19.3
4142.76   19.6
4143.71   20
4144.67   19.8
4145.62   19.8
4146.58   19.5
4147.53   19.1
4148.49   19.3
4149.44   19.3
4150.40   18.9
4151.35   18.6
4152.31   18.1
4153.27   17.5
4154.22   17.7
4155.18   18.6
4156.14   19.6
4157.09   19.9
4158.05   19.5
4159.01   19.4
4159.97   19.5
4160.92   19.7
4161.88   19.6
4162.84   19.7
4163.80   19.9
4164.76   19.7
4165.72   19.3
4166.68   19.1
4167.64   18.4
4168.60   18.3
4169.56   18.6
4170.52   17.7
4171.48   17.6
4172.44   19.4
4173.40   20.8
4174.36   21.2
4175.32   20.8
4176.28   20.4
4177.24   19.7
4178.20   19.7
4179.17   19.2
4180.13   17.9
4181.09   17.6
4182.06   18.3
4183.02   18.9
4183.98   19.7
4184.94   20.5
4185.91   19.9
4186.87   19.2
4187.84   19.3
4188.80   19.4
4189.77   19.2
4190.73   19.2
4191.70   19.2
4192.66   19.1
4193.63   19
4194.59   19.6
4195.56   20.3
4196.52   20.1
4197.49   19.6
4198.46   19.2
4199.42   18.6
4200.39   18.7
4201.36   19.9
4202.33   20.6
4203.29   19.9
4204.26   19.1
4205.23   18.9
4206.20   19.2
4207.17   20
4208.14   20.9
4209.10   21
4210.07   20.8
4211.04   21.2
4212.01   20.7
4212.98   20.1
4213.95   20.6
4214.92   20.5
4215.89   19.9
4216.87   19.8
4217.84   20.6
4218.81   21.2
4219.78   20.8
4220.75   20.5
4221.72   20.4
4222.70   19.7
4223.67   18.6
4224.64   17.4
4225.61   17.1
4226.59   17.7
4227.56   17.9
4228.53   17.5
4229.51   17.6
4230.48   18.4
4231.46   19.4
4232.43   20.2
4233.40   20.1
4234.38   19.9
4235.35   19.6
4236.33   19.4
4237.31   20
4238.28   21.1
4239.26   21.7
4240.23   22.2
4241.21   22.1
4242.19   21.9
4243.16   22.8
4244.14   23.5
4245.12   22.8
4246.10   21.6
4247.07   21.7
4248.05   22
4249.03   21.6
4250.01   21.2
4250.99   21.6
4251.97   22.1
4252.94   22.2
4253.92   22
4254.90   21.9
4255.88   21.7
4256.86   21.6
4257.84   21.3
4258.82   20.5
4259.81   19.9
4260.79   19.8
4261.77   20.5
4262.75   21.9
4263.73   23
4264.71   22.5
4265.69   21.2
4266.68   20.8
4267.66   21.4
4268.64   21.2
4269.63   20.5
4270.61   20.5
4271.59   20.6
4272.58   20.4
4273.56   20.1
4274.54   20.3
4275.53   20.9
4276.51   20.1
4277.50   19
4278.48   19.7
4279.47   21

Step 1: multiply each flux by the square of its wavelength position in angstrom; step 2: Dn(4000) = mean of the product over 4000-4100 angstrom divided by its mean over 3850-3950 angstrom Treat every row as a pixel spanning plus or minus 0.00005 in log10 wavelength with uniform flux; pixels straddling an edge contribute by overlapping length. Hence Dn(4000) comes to 1.83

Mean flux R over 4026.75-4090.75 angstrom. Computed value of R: 19.4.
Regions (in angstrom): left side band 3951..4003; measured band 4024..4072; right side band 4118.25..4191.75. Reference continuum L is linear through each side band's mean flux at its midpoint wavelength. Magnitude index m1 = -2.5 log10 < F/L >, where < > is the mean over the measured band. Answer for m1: -0.16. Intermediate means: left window 14.5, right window 19.6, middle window 19.2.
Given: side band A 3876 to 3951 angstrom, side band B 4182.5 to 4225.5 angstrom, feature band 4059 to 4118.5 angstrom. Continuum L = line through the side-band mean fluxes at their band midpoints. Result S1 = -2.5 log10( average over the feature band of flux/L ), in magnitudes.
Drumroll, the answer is -0.16 mag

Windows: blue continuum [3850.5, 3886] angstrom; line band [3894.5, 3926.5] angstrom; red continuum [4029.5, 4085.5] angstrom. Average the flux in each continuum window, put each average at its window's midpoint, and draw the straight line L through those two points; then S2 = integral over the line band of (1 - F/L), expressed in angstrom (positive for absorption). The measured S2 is -1.4 angstrom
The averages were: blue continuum 11.3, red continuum 19.3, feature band 13.6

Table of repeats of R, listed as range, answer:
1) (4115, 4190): 19.6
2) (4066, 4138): 19.6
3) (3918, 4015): 13.8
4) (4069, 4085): 19.5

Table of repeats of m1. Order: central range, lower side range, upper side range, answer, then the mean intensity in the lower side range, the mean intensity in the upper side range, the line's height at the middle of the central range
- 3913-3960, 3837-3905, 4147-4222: 0.12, 11.4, 19.5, 13.1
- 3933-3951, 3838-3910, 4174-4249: 0.26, 11.6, 19.9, 13.3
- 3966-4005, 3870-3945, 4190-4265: -0.11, 11.4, 20.4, 13.6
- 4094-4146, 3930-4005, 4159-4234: -0.11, 13.3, 19.5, 17.4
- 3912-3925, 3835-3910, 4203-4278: -0.10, 11.4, 20.6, 12.6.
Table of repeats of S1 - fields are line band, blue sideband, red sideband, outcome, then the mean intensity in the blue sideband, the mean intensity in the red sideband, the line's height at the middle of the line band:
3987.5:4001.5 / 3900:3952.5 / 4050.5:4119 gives -0.24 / 11.8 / 19.3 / 15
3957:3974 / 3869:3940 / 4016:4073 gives 0.44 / 11.4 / 19.4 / 14.9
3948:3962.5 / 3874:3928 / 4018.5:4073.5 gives 0.05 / 12.5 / 19.3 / 15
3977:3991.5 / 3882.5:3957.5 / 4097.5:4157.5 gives -0.17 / 12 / 19.3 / 14.3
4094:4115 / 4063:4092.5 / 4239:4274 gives 0.11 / 19.8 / 21.5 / 20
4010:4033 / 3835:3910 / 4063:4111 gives -0.20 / 11.4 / 19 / 16.7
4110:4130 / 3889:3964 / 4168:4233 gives -0.18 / 12.2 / 19.5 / 17.3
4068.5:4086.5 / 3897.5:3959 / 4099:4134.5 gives -0.10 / 12.2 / 19.2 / 17.8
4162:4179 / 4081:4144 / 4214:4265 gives 0.04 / 19.7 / 20.6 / 20.1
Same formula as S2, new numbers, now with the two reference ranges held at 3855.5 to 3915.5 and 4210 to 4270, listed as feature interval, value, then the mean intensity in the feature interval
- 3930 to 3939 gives 5.0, 5.99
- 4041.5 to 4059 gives -3.8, 19.6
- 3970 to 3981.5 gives 1.8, 12.1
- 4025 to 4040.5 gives -3.1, 18.9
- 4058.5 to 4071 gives -1.7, 18.7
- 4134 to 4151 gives -1.4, 19.9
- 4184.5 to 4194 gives 0.0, 19.4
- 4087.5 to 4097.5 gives -2.1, 20.7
